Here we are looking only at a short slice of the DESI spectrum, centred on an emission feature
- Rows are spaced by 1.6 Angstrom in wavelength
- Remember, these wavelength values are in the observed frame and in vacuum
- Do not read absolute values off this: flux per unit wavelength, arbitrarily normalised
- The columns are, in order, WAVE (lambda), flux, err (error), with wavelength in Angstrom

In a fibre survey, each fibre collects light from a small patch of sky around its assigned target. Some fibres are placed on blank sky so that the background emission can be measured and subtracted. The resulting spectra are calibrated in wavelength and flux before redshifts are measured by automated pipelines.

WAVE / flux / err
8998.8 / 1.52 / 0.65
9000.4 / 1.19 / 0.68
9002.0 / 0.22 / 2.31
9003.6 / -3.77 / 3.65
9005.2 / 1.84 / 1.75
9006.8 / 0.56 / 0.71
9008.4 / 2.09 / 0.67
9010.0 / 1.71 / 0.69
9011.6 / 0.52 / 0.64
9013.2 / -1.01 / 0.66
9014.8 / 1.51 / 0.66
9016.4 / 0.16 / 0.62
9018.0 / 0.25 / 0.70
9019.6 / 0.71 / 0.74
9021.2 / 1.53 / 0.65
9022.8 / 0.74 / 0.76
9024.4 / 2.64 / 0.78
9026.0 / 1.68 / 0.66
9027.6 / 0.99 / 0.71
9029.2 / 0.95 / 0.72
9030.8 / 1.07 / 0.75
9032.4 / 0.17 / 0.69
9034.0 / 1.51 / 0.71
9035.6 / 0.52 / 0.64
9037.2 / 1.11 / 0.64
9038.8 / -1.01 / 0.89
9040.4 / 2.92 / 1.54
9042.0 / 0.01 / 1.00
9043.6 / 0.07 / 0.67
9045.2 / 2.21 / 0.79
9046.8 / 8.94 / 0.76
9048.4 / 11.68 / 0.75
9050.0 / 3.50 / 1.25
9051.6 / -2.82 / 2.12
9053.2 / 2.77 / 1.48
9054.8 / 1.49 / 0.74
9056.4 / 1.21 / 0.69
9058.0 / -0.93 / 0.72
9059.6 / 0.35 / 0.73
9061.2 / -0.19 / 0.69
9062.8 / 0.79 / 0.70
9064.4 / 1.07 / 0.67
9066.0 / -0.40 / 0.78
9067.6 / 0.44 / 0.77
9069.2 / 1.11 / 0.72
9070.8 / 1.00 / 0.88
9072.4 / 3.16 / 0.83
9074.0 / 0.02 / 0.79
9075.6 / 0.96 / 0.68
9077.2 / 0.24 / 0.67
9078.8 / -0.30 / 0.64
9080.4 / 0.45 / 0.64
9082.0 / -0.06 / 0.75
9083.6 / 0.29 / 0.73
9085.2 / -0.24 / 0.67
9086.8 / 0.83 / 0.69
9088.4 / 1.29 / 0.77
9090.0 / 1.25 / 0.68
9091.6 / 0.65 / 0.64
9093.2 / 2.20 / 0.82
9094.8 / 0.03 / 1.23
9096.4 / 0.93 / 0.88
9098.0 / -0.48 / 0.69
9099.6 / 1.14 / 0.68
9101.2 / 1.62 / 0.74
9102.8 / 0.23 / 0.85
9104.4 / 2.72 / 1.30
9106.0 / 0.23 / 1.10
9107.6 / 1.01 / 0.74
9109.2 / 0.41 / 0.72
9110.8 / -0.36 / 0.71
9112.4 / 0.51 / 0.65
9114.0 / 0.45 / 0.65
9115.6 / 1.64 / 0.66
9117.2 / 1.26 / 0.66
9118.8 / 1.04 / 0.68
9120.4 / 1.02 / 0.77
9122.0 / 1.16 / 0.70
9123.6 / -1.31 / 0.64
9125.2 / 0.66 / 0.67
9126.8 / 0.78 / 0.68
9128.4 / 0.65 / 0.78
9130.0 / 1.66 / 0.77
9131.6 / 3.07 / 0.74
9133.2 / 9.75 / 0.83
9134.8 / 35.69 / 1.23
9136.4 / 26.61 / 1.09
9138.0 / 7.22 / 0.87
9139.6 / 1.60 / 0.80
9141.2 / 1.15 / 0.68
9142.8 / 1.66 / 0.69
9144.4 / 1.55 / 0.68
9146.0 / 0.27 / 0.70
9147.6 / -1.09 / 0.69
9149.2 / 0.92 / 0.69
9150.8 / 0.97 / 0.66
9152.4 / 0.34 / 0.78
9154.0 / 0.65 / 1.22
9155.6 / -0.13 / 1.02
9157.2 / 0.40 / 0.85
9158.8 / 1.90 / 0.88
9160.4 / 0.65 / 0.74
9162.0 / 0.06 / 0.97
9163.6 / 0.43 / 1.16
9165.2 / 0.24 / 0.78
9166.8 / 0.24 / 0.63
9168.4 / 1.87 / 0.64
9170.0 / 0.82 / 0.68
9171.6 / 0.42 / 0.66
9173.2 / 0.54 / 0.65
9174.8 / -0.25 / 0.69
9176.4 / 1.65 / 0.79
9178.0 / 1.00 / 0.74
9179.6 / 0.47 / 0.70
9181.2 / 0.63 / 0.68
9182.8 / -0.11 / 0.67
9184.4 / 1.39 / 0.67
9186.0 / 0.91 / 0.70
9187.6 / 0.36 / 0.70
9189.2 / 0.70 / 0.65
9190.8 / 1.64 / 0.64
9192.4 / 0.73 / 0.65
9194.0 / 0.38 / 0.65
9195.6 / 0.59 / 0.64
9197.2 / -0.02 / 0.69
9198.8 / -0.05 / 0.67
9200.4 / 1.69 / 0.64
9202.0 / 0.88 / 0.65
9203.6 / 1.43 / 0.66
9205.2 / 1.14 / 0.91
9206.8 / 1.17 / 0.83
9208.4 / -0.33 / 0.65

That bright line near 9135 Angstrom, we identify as [O III]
